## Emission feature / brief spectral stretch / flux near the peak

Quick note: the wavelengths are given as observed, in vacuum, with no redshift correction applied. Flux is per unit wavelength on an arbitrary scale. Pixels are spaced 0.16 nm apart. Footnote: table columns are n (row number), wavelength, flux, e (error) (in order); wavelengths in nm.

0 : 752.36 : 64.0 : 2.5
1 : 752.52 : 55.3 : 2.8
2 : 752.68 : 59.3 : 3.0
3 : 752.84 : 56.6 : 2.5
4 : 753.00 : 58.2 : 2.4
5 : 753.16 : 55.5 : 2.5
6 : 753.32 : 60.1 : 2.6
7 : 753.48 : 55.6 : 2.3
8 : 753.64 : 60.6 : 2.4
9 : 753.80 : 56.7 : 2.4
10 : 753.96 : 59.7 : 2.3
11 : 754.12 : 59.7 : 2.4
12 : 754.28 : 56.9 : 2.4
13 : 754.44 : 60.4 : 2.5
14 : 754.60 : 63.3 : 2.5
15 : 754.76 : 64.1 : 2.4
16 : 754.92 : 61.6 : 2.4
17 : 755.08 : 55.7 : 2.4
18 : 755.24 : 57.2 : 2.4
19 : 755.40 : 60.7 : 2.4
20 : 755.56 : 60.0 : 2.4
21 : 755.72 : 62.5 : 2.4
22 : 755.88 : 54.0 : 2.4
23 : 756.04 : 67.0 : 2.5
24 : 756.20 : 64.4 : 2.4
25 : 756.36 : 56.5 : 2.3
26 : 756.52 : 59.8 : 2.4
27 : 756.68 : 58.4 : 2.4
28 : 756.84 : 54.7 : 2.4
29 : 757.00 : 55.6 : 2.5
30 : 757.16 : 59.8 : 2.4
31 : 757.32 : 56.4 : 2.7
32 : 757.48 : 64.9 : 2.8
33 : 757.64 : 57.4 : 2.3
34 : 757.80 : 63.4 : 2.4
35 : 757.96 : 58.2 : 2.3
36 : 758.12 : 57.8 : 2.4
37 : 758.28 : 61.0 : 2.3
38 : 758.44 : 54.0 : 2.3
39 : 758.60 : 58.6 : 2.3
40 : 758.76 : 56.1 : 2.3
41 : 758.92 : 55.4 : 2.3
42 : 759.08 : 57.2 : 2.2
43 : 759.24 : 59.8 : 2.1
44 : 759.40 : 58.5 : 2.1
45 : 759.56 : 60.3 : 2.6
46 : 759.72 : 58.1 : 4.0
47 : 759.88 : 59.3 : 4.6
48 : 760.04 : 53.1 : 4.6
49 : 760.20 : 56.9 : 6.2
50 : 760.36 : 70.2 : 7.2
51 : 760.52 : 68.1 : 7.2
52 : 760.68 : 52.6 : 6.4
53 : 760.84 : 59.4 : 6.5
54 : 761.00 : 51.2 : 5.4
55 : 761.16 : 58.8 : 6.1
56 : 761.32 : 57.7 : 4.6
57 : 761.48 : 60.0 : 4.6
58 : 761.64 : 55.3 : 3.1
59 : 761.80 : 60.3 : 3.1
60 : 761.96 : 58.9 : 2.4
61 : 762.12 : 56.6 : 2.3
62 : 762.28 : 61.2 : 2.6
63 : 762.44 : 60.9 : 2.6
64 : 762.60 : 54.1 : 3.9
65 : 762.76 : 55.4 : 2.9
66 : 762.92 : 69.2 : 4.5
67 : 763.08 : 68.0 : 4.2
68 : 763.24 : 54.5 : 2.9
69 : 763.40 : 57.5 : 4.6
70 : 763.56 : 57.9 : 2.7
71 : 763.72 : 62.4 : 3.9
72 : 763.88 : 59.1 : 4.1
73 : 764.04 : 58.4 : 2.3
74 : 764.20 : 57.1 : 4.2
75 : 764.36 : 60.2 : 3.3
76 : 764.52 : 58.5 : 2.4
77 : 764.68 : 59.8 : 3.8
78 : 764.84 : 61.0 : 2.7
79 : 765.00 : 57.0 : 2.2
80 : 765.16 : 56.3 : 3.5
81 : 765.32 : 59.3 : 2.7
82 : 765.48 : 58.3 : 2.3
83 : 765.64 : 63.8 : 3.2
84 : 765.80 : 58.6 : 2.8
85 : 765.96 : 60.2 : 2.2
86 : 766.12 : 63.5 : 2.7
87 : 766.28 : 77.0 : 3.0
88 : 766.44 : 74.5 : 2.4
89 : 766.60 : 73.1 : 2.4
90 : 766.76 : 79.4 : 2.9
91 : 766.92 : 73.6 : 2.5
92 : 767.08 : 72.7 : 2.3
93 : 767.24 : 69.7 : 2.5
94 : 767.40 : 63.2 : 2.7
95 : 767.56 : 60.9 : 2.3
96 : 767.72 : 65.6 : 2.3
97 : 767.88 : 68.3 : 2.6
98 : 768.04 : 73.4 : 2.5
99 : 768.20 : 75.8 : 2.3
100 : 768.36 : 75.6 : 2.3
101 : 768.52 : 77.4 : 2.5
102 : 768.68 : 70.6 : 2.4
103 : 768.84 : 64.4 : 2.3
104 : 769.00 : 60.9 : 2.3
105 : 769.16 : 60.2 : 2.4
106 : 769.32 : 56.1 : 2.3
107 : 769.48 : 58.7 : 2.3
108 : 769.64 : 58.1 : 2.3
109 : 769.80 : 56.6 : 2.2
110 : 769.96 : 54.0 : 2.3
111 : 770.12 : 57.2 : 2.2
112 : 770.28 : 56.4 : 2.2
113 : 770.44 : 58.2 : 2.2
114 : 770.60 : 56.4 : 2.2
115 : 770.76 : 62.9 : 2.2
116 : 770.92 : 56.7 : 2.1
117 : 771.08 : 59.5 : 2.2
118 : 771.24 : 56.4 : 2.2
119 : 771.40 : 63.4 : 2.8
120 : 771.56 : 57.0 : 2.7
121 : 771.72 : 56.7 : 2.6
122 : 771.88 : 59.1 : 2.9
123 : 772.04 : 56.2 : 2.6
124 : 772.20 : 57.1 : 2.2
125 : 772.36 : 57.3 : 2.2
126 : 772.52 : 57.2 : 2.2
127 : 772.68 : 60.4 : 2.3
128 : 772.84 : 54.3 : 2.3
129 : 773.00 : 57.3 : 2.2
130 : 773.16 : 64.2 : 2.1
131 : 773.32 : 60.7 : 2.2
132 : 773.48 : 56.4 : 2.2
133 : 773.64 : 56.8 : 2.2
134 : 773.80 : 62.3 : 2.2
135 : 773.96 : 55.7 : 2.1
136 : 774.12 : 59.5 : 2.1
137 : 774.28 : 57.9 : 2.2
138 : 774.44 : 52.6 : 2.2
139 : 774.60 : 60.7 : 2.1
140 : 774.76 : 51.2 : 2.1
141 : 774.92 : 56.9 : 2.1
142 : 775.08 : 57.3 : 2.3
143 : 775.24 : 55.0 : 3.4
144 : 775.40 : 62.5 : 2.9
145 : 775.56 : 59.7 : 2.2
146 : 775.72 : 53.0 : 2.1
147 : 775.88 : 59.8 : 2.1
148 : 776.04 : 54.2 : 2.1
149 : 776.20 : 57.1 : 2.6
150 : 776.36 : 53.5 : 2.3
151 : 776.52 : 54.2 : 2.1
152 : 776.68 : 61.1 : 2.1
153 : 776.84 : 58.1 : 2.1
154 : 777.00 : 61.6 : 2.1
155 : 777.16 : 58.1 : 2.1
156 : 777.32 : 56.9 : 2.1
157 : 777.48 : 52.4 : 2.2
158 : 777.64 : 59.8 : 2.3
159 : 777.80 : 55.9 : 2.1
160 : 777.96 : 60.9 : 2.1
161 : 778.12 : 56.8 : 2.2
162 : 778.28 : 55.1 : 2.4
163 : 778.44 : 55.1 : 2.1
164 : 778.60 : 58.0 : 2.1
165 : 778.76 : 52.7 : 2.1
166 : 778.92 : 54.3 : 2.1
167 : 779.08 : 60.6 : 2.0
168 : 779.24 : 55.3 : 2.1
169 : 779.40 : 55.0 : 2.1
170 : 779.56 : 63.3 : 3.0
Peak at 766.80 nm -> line [S II] 6716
